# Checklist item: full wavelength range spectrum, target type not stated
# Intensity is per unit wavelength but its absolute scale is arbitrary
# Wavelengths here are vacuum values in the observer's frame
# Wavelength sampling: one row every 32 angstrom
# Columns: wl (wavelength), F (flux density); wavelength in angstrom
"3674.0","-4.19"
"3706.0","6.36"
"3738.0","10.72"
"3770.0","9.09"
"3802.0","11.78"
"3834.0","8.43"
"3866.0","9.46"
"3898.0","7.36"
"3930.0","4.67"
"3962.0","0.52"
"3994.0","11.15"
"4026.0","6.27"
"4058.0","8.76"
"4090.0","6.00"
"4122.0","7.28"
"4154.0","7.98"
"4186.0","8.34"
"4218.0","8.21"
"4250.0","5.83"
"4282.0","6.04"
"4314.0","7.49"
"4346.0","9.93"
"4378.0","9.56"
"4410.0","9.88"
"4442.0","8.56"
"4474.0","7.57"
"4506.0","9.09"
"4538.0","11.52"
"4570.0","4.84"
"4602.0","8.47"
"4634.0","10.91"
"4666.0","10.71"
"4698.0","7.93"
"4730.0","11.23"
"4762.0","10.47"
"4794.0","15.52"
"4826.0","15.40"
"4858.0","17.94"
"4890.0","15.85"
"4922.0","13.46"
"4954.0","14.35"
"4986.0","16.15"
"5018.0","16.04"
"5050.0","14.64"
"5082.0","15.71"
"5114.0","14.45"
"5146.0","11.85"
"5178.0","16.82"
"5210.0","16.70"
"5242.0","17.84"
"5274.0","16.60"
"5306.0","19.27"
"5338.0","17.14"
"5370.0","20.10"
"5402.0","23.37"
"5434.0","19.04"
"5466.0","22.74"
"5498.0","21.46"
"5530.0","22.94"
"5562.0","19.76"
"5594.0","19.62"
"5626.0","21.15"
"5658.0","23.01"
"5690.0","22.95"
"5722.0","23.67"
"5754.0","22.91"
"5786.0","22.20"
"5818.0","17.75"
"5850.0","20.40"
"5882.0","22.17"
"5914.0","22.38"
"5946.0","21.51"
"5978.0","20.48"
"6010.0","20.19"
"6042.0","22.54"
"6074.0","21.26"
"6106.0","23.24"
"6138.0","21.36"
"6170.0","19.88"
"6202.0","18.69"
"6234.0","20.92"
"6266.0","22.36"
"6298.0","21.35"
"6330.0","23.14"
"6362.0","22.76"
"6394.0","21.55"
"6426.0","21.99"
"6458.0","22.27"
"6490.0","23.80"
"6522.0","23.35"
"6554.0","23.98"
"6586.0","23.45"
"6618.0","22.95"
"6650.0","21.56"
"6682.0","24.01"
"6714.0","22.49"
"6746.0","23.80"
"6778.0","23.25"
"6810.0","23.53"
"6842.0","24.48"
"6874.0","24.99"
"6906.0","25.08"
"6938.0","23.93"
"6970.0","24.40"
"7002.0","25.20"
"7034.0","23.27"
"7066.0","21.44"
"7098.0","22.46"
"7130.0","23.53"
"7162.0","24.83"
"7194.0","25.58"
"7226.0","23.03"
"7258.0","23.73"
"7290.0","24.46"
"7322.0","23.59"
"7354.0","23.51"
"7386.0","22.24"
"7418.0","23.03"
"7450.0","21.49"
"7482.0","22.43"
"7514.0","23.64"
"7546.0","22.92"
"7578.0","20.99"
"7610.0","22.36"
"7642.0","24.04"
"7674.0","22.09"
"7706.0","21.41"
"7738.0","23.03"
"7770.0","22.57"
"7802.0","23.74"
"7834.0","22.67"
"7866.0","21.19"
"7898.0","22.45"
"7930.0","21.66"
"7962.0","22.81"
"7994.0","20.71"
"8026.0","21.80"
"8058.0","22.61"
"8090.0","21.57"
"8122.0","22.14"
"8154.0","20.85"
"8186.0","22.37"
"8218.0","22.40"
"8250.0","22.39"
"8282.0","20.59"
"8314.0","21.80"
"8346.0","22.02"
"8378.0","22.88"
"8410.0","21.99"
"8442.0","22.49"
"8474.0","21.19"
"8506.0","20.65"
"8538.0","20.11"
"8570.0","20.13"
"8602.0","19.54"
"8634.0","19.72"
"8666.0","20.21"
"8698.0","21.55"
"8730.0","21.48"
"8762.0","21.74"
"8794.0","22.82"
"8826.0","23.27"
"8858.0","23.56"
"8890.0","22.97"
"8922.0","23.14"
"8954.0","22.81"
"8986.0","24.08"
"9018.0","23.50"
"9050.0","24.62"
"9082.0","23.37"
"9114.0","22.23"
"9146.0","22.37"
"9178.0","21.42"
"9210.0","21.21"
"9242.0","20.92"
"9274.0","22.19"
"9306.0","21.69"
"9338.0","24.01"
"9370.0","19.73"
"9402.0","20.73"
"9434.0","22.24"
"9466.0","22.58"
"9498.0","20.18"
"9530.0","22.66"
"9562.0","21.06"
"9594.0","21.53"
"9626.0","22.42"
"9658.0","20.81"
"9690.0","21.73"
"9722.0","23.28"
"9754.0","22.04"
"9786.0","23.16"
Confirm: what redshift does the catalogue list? 0.20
